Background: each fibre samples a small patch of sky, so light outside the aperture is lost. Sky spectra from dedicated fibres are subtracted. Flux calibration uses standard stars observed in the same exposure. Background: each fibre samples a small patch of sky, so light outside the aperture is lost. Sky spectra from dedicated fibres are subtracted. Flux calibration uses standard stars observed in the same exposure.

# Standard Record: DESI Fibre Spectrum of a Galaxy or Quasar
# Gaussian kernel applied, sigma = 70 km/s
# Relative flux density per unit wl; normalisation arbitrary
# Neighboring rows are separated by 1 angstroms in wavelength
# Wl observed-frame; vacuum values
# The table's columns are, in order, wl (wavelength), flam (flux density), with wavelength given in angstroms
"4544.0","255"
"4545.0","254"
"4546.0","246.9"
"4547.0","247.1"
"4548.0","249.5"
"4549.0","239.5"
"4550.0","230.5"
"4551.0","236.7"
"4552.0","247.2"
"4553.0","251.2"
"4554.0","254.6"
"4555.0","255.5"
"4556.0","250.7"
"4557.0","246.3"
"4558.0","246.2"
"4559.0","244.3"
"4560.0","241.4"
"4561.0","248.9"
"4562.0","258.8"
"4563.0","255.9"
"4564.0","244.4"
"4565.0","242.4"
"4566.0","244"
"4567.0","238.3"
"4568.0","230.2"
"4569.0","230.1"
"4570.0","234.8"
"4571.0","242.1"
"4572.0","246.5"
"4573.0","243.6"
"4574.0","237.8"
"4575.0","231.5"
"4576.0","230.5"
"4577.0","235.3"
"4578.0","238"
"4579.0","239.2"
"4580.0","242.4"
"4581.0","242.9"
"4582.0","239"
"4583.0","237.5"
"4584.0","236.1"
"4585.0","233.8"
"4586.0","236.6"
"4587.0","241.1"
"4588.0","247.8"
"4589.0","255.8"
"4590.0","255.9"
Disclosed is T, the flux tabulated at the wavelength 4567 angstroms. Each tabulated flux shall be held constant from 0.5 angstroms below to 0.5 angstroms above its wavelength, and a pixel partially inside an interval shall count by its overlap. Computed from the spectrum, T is 238.3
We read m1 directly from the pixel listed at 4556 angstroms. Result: 250.7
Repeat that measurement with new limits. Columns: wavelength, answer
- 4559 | 244.3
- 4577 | 235.3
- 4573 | 243.6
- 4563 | 255.9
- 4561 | 248.9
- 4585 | 233.8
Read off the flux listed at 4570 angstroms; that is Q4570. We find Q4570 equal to 234.8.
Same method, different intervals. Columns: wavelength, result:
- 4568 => 230.2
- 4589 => 255.8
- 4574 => 237.8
